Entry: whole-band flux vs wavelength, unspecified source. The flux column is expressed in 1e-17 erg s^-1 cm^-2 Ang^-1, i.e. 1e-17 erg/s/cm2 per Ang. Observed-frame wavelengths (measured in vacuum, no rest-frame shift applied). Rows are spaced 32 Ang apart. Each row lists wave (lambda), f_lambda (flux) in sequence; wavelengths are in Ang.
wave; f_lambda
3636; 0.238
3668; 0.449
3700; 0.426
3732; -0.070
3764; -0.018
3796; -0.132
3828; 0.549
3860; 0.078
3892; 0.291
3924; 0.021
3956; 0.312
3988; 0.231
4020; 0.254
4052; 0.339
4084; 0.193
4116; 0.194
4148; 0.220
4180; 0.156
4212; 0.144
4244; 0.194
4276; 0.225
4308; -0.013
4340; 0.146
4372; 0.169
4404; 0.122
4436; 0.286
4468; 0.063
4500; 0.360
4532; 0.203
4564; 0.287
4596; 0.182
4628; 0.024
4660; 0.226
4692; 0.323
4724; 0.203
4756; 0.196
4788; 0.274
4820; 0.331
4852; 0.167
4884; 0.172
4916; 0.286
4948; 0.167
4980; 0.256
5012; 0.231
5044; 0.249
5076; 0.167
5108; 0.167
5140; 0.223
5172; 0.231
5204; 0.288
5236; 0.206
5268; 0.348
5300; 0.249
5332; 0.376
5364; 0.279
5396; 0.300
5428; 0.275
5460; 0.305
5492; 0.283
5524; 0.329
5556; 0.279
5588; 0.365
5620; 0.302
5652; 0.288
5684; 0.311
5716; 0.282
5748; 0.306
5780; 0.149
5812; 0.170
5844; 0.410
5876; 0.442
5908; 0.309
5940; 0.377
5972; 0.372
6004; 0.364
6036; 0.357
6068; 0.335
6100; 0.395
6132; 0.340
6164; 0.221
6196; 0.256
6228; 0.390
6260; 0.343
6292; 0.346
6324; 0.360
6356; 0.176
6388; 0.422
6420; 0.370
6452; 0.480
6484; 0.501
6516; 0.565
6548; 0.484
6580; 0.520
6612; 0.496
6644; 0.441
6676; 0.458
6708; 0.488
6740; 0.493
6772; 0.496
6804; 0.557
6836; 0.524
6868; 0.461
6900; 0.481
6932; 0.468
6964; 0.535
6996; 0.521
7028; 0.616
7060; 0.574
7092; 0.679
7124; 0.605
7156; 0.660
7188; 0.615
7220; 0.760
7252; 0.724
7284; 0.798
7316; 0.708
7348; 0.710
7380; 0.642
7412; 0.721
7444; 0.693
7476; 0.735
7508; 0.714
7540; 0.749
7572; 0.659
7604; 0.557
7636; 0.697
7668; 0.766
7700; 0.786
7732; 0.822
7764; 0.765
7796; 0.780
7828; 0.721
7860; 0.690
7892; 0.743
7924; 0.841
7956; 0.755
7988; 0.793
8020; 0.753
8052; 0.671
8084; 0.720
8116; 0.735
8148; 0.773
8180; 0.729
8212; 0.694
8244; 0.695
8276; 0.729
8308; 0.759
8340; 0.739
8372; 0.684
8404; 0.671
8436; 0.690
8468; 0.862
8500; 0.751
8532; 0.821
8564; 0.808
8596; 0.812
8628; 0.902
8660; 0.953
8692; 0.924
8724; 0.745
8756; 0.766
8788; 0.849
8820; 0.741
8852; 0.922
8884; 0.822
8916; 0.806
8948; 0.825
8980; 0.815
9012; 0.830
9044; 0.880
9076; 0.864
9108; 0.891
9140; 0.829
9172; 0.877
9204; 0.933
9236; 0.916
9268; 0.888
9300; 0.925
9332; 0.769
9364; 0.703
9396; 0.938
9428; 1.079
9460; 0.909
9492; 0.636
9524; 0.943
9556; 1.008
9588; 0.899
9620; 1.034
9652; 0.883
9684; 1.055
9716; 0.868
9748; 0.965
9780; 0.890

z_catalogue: 0.61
